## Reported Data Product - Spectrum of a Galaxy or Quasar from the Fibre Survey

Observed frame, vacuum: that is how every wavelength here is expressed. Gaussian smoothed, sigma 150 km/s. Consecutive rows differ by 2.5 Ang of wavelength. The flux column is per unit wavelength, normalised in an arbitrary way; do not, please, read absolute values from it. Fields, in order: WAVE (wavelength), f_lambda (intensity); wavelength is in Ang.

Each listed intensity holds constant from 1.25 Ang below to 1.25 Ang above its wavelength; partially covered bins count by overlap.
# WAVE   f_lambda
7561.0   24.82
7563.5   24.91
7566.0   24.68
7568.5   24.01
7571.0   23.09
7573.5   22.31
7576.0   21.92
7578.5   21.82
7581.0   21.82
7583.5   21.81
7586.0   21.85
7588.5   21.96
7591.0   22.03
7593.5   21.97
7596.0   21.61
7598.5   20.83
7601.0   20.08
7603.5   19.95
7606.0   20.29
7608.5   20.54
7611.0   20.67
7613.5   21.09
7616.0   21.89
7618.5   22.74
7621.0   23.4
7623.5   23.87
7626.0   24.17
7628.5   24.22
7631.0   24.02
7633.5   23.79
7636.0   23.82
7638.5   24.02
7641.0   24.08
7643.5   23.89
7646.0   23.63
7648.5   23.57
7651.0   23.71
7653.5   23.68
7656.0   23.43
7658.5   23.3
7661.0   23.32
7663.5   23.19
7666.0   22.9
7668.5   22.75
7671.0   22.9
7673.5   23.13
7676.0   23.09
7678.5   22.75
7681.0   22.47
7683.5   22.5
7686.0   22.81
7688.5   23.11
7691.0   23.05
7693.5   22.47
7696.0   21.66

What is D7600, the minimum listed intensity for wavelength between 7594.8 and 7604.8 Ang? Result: 19.95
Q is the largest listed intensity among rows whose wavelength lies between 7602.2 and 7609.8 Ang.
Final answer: 20.54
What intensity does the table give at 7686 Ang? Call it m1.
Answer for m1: 22.81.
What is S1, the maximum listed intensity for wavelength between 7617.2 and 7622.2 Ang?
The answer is 23.4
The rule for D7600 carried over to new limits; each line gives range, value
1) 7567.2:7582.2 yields 21.82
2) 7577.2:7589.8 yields 21.81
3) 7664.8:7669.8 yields 22.75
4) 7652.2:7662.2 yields 23.3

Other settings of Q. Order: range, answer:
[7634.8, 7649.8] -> 24.08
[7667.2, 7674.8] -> 23.13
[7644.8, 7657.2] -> 23.71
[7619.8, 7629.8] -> 24.22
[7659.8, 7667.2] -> 23.32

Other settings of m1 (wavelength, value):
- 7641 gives 24.08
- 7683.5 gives 22.5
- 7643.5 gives 23.89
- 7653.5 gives 23.68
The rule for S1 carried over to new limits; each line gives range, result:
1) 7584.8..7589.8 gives 21.96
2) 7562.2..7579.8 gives 24.91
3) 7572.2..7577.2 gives 22.31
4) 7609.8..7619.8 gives 22.74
